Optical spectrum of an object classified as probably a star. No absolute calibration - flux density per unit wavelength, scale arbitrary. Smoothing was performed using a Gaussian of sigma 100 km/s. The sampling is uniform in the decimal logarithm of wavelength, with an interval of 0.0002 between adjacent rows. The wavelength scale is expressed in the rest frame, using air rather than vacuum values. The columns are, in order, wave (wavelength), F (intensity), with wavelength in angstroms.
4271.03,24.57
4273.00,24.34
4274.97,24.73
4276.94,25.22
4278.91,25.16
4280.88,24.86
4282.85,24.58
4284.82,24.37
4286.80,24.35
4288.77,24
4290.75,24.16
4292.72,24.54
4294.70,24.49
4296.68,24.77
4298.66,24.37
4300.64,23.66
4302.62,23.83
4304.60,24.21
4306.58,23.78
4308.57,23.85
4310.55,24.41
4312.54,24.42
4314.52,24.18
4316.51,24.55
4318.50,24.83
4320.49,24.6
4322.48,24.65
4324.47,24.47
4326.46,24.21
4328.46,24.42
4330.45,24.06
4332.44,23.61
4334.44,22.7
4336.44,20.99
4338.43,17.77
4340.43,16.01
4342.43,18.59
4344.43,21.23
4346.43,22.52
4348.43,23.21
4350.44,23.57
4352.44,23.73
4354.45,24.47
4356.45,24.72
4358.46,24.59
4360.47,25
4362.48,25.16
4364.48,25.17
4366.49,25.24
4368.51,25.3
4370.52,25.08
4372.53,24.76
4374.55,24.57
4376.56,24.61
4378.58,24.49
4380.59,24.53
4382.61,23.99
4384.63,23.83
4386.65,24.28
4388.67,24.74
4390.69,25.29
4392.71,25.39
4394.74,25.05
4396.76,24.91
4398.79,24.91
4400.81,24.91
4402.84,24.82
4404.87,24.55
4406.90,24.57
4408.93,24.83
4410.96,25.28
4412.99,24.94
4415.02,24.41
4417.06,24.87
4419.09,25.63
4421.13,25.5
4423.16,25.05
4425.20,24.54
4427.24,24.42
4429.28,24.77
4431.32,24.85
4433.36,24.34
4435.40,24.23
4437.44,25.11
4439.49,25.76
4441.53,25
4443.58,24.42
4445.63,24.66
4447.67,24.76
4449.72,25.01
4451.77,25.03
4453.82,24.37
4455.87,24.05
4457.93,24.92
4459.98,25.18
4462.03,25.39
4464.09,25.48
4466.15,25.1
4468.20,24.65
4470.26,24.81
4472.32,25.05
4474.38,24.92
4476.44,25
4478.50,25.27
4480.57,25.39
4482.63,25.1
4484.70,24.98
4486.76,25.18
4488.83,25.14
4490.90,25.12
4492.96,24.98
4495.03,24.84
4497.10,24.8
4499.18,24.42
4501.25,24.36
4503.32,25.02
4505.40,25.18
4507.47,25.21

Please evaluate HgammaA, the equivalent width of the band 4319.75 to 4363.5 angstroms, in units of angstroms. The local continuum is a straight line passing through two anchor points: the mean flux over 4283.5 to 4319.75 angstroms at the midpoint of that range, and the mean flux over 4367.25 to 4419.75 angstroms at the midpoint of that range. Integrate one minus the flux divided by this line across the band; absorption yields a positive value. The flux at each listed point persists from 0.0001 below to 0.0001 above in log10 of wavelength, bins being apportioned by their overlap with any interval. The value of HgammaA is 2.8 angstroms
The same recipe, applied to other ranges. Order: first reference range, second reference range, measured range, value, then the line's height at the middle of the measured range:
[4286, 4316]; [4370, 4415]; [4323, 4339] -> 0.9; 24.4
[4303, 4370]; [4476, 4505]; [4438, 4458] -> -0.2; 24.6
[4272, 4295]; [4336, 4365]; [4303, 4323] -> -0.6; 23.6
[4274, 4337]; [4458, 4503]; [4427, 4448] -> 0.0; 24.8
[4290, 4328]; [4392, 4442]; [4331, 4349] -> 2.7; 24.5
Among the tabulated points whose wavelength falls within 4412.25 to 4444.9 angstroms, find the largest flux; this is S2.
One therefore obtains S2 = 25.76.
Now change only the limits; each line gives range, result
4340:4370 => 25.3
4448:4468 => 25.48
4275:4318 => 25.22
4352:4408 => 25.39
